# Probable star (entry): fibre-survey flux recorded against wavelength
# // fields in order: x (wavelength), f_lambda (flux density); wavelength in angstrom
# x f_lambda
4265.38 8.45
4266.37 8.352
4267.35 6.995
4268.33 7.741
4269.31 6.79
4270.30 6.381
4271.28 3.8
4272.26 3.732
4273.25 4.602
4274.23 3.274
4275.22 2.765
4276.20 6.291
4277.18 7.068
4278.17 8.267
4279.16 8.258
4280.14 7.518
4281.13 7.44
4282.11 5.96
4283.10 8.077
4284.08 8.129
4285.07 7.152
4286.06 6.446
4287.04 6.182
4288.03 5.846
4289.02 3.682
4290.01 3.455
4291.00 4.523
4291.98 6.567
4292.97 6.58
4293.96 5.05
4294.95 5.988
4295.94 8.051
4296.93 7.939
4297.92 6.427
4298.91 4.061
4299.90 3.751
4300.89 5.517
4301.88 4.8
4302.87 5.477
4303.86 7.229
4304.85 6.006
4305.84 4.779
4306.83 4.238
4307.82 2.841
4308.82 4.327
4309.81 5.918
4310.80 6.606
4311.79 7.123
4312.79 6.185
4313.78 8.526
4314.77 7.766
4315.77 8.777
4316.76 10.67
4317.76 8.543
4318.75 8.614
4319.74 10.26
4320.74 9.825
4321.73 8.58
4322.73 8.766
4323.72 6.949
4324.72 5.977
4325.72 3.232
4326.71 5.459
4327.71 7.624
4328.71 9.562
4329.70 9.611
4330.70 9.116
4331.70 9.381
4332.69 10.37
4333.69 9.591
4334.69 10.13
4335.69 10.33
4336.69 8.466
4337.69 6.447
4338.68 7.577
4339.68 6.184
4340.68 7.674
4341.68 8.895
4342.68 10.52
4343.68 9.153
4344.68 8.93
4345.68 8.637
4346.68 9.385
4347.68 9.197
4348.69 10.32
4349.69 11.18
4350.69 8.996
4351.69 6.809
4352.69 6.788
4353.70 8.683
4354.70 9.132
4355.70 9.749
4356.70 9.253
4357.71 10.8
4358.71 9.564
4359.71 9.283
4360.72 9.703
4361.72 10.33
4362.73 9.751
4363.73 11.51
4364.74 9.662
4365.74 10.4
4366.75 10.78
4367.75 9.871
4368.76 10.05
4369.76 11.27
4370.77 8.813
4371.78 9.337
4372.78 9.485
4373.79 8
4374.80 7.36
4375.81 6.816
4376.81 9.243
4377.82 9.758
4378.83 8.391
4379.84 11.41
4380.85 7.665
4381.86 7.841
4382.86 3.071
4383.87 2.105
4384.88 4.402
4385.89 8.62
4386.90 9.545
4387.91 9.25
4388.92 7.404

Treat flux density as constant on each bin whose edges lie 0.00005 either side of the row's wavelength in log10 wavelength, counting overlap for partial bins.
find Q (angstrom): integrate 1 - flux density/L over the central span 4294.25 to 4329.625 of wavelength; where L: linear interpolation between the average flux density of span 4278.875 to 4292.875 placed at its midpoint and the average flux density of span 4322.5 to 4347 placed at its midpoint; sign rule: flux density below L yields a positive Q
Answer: 3.07 angstrom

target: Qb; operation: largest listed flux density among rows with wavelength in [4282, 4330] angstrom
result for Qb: 10.67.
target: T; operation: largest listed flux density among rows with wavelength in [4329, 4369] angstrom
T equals 11.51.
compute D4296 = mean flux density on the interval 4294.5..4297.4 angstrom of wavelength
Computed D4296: 7.34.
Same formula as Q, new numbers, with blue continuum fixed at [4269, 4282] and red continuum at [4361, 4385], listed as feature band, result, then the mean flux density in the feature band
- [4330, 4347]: -2.6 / 8.87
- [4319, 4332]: -1.2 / 8.01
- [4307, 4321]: -0.9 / 7.45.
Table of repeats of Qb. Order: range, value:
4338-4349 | 10.52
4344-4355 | 11.18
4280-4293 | 8.129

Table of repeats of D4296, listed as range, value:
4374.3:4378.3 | 8.29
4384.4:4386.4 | 6.54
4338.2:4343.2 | 8.17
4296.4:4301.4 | 5.55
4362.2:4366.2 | 10.3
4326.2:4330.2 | 8.05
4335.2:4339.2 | 8.2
